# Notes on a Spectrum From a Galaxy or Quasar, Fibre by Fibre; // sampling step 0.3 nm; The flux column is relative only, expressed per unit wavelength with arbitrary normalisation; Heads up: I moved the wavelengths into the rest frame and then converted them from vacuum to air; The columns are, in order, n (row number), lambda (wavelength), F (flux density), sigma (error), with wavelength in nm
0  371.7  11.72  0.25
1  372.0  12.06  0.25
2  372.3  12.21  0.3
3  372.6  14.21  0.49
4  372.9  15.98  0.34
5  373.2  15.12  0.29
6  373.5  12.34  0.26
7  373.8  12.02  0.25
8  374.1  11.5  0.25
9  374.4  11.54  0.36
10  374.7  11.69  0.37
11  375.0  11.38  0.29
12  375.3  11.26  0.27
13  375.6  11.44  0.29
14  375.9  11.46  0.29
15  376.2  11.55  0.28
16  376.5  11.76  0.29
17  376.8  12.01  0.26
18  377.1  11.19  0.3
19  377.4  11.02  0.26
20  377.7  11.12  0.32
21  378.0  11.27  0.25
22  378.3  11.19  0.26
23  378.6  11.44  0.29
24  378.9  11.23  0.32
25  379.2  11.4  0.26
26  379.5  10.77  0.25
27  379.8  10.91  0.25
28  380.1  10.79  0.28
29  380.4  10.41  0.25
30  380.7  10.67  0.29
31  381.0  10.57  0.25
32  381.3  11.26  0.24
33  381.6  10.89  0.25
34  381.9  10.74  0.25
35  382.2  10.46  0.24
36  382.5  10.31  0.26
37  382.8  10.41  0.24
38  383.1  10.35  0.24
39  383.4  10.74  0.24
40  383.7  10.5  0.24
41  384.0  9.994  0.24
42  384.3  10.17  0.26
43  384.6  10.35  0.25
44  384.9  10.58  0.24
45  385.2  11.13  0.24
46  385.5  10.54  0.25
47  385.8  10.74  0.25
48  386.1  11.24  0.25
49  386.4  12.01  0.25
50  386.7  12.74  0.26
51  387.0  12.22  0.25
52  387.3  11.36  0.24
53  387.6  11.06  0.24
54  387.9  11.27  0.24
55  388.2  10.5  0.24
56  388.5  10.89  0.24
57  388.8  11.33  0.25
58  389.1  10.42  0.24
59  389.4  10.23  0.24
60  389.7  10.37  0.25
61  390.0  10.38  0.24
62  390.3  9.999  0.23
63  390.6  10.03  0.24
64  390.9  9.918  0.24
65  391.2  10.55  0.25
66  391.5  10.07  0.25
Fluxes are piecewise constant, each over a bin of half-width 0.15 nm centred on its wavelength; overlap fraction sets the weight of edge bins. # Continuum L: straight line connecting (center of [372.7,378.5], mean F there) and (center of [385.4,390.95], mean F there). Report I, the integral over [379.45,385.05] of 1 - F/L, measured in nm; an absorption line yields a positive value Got 0.41 nm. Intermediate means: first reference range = 12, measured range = 10.6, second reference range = 10.9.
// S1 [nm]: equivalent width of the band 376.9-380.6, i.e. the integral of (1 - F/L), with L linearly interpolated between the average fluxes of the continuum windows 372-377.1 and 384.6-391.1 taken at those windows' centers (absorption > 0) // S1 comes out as 0.25 nm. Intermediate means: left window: 12.3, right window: 10.9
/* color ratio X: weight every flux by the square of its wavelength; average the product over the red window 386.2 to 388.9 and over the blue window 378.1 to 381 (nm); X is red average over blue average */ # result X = 1.09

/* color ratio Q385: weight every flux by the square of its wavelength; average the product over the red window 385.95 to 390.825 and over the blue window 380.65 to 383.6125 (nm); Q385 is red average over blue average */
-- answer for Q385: 1.07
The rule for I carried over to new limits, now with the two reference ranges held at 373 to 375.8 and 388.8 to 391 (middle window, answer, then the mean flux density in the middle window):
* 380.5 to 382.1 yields 0.068 nm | 10.8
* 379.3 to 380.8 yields 0.091 nm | 10.7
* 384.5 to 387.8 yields -0.177 nm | 11.3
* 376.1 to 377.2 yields 0.017 nm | 11.7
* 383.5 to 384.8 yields 0.079 nm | 10.3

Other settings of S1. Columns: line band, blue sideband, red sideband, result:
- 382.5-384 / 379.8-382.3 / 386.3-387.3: 0.11 nm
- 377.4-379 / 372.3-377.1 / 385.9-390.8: 0.10 nm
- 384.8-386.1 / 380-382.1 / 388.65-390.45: -0.03 nm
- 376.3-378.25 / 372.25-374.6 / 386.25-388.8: 0.20 nm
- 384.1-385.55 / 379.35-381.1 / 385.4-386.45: 0.06 nm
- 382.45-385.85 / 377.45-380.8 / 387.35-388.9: 0.17 nm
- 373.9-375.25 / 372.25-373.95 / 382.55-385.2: 0.18 nm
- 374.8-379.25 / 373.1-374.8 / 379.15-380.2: 0.07 nm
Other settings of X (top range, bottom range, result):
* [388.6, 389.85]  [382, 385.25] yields 1.05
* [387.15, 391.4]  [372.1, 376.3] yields 0.92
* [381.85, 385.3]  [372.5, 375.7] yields 0.87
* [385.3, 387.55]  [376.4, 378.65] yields 1.06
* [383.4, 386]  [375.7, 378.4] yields 0.96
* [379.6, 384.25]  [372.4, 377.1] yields 0.89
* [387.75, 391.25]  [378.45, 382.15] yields 1.01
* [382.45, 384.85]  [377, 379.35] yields 0.95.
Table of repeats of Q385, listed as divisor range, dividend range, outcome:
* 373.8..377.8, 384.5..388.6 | 1.03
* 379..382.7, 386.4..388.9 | 1.10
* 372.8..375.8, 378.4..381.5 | 0.91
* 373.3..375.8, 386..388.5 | 1.05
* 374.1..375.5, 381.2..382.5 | 0.97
